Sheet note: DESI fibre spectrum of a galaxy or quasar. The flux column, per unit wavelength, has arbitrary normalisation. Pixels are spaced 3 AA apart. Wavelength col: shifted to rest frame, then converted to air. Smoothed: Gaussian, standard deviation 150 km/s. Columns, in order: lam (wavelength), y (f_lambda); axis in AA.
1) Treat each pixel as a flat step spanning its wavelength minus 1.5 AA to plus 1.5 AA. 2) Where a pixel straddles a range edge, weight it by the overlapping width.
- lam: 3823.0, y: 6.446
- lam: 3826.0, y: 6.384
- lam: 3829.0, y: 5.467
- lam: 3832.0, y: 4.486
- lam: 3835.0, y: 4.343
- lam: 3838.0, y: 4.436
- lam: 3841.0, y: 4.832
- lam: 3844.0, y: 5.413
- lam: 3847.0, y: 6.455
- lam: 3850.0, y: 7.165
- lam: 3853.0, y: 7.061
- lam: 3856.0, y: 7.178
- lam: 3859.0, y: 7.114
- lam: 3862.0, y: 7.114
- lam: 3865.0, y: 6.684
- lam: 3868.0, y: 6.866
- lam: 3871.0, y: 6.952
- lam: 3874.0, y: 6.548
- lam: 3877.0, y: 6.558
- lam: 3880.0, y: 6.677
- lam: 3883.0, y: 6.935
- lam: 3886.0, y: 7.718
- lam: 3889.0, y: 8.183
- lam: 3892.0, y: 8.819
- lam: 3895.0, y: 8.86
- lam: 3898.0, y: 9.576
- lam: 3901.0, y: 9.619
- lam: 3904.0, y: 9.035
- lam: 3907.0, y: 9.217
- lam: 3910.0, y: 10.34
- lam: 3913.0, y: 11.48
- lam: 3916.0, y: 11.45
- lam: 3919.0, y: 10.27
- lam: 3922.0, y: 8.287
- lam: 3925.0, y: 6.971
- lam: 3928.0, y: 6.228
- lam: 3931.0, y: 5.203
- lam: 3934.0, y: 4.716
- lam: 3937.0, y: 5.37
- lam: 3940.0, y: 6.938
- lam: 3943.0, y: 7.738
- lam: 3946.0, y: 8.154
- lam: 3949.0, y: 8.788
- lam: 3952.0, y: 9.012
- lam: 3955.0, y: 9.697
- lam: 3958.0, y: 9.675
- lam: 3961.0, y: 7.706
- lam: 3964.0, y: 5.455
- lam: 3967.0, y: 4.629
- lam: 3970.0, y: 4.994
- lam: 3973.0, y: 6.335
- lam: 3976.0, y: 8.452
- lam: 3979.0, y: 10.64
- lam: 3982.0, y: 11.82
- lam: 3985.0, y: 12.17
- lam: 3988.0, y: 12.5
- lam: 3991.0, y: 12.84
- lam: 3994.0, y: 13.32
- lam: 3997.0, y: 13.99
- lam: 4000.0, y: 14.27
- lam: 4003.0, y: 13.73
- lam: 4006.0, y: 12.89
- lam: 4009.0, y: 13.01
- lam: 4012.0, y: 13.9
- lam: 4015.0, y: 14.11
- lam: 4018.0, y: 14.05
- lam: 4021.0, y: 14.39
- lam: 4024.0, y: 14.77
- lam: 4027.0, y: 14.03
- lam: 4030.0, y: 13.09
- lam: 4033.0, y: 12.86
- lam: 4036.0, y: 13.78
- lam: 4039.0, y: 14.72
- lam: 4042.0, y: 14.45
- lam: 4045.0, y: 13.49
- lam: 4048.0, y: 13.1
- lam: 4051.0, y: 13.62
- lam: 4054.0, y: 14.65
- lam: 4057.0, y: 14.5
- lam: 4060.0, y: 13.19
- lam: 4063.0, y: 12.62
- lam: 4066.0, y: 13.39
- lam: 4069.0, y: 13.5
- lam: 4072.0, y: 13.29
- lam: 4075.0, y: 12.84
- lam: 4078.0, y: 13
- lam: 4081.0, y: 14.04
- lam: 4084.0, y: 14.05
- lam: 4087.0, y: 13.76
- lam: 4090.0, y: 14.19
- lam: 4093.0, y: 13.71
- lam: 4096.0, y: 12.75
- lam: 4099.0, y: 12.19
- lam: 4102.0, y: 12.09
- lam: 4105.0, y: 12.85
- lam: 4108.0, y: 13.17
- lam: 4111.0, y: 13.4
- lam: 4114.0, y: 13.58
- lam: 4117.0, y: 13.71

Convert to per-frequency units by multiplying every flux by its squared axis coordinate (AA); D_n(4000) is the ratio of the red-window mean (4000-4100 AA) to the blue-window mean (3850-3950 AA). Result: 1.9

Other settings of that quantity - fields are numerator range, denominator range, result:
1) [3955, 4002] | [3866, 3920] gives 1.21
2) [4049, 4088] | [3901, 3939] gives 1.77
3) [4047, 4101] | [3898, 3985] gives 1.74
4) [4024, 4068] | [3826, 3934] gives 2.02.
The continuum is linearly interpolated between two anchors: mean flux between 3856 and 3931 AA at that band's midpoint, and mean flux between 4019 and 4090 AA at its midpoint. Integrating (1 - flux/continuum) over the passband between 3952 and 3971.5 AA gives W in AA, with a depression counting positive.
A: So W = 6.10 AA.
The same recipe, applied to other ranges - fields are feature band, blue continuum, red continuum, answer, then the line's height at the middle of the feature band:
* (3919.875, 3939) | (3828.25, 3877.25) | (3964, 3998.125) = 4.75 AA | 8.4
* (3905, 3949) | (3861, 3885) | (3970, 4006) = 4.28 AA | 9.05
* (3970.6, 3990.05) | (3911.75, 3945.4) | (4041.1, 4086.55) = -0.31 AA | 9.94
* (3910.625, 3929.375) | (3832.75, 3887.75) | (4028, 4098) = -1.54 AA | 8.54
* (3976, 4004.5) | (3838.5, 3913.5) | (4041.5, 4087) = -3.39 AA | 11.2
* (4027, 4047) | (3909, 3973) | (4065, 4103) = -3.96 AA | 11.5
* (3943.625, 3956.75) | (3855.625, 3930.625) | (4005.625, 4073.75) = 1.88 AA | 10.3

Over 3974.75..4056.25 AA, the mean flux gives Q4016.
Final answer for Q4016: 13.3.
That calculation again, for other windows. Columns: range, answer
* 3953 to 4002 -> 9.94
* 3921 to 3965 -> 7.34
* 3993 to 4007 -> 13.7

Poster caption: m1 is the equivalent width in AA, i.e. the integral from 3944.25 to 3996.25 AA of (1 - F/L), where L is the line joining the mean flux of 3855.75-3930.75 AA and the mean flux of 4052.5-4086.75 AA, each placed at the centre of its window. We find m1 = 6.5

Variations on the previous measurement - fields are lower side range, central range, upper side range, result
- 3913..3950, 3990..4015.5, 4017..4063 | -4.0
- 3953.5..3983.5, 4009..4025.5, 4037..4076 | -4.5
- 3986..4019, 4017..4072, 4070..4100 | -1.4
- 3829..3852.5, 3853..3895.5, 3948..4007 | -4.6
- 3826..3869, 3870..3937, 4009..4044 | 2.7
